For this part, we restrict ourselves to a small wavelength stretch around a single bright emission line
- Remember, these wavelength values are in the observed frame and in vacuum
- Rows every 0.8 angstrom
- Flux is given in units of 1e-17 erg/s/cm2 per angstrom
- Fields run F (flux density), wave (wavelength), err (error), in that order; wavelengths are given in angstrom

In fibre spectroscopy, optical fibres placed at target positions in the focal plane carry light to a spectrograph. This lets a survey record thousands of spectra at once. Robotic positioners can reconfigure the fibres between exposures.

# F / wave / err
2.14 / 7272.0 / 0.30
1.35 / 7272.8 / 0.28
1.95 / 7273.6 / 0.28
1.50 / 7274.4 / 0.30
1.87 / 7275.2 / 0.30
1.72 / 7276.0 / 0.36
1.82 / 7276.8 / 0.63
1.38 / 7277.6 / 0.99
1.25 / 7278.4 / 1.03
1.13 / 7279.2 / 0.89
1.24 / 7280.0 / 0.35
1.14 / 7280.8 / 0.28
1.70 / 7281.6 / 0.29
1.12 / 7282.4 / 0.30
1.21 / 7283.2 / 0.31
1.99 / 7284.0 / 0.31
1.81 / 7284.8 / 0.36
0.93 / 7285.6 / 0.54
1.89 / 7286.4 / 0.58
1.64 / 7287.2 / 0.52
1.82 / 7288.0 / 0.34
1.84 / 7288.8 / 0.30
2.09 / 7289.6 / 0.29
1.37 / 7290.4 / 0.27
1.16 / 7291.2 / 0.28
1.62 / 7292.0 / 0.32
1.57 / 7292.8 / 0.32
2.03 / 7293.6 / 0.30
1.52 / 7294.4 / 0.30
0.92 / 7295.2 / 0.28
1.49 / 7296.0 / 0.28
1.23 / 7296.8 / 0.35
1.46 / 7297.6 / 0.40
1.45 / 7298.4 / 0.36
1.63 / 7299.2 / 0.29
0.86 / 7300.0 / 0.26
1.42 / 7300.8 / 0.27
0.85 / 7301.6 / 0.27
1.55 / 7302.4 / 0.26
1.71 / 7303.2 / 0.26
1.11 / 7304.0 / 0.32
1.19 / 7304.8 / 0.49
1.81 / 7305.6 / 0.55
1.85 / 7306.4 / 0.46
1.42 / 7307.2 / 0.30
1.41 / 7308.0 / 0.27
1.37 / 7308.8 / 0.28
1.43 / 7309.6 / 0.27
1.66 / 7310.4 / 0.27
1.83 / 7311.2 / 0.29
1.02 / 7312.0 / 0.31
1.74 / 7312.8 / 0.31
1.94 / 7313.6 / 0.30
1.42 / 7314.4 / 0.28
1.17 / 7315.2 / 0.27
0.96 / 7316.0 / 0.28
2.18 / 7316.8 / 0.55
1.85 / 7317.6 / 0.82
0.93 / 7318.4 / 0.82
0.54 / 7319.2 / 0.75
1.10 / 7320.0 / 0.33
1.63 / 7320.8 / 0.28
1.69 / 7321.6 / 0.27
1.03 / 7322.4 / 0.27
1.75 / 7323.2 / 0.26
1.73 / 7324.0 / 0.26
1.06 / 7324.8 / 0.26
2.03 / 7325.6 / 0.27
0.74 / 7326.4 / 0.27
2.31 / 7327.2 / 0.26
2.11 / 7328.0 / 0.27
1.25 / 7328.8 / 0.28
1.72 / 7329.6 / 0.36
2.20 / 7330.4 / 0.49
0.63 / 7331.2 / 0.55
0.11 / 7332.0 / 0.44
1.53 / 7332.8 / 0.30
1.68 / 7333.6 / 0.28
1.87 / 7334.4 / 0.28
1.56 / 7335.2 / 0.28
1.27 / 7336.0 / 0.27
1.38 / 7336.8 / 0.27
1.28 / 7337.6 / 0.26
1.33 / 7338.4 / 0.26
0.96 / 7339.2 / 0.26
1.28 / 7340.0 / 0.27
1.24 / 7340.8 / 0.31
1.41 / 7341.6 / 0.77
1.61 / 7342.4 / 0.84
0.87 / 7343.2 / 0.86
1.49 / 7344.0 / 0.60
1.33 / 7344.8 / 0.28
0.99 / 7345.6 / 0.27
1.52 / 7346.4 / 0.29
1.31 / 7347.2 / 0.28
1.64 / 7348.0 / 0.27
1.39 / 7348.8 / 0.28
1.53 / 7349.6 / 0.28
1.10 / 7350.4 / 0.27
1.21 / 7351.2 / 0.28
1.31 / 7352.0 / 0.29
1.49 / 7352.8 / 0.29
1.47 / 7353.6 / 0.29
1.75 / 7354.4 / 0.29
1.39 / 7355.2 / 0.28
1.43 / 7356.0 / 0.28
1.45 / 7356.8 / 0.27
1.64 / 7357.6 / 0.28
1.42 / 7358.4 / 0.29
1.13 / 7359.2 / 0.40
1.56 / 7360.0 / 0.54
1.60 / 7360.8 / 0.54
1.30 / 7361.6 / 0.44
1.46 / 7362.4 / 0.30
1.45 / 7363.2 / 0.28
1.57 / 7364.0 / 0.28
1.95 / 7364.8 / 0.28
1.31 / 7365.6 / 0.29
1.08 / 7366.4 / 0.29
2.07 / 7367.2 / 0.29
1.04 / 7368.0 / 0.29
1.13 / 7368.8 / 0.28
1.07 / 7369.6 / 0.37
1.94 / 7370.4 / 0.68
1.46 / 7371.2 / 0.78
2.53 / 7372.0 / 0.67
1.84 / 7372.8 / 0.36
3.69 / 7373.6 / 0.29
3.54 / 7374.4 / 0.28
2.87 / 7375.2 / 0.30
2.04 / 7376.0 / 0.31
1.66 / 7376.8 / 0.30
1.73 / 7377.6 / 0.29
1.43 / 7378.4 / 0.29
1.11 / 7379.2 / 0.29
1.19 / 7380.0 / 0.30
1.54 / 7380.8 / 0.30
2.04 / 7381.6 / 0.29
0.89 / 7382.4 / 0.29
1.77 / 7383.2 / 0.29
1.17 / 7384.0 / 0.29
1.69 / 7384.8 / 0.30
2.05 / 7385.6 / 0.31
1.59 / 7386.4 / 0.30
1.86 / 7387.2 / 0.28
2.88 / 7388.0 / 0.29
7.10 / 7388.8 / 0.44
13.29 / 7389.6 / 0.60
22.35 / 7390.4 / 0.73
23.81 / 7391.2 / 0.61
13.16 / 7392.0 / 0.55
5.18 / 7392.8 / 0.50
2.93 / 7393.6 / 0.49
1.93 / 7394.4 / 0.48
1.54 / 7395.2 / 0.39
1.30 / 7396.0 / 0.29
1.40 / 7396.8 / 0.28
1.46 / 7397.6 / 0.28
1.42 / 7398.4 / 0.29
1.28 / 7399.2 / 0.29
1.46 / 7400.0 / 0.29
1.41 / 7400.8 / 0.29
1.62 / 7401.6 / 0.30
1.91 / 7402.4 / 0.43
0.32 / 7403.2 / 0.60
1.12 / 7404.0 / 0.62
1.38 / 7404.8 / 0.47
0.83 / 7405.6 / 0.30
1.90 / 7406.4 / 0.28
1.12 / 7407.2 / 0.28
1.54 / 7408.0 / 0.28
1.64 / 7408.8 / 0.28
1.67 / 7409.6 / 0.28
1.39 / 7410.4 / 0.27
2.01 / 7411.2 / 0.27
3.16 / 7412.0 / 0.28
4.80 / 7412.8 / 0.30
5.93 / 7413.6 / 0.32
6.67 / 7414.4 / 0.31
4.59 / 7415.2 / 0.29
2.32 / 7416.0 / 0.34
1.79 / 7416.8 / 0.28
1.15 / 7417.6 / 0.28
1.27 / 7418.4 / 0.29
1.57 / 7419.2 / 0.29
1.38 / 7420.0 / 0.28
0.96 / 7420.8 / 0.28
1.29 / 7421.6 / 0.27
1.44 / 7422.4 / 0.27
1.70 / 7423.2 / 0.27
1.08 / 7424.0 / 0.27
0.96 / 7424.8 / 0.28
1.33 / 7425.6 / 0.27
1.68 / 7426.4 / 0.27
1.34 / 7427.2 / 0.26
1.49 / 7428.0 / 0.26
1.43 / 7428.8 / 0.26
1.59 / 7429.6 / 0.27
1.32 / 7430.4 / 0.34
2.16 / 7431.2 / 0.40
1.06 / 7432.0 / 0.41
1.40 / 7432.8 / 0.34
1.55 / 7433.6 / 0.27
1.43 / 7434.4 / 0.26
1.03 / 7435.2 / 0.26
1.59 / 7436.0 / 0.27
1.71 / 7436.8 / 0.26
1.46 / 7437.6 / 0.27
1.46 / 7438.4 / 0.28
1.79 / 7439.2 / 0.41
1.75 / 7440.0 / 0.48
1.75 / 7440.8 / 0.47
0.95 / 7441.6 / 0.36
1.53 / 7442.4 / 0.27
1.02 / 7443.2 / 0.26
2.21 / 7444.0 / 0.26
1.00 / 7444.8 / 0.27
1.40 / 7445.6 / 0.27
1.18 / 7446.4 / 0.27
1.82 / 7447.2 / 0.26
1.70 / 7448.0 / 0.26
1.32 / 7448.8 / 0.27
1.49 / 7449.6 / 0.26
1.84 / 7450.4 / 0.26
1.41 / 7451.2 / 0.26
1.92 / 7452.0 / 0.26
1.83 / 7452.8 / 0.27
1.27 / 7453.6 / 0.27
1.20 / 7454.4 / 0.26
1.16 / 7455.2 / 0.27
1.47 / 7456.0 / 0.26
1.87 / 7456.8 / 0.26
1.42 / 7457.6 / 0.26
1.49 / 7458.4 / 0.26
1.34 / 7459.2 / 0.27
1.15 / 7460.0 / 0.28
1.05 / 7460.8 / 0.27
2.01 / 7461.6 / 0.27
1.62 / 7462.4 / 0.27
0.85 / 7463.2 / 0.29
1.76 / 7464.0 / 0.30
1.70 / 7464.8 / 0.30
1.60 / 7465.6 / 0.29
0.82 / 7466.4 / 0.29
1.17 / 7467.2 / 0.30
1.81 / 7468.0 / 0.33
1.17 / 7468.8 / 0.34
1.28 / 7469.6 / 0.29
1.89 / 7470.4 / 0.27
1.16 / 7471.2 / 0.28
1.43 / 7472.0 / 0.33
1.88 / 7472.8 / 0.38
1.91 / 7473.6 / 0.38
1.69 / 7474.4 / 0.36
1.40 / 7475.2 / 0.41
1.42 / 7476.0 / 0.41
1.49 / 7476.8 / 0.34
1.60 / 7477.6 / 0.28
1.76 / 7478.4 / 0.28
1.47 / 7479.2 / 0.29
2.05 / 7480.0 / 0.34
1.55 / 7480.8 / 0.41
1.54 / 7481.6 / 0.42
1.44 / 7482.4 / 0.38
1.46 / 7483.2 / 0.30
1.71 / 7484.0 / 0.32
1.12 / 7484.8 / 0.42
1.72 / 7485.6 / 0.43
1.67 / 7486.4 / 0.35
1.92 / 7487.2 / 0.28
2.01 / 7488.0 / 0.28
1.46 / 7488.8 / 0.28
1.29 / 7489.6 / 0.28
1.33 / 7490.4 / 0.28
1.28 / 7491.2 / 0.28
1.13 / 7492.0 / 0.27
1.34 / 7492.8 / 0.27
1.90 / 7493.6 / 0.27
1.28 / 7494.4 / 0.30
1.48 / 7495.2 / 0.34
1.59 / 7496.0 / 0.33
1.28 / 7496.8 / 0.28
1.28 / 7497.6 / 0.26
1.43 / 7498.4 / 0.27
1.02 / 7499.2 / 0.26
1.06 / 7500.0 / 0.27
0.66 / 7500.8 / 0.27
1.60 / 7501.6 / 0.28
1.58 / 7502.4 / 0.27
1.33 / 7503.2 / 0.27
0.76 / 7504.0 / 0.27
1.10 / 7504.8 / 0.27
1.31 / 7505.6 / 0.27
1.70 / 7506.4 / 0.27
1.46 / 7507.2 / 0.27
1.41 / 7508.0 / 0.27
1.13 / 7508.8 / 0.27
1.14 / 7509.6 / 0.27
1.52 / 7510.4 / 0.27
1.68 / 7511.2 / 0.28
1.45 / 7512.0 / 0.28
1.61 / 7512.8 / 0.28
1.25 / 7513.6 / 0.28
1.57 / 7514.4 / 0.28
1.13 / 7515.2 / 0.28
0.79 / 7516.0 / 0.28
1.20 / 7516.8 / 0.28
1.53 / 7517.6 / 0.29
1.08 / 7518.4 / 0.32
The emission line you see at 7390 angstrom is Halpha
